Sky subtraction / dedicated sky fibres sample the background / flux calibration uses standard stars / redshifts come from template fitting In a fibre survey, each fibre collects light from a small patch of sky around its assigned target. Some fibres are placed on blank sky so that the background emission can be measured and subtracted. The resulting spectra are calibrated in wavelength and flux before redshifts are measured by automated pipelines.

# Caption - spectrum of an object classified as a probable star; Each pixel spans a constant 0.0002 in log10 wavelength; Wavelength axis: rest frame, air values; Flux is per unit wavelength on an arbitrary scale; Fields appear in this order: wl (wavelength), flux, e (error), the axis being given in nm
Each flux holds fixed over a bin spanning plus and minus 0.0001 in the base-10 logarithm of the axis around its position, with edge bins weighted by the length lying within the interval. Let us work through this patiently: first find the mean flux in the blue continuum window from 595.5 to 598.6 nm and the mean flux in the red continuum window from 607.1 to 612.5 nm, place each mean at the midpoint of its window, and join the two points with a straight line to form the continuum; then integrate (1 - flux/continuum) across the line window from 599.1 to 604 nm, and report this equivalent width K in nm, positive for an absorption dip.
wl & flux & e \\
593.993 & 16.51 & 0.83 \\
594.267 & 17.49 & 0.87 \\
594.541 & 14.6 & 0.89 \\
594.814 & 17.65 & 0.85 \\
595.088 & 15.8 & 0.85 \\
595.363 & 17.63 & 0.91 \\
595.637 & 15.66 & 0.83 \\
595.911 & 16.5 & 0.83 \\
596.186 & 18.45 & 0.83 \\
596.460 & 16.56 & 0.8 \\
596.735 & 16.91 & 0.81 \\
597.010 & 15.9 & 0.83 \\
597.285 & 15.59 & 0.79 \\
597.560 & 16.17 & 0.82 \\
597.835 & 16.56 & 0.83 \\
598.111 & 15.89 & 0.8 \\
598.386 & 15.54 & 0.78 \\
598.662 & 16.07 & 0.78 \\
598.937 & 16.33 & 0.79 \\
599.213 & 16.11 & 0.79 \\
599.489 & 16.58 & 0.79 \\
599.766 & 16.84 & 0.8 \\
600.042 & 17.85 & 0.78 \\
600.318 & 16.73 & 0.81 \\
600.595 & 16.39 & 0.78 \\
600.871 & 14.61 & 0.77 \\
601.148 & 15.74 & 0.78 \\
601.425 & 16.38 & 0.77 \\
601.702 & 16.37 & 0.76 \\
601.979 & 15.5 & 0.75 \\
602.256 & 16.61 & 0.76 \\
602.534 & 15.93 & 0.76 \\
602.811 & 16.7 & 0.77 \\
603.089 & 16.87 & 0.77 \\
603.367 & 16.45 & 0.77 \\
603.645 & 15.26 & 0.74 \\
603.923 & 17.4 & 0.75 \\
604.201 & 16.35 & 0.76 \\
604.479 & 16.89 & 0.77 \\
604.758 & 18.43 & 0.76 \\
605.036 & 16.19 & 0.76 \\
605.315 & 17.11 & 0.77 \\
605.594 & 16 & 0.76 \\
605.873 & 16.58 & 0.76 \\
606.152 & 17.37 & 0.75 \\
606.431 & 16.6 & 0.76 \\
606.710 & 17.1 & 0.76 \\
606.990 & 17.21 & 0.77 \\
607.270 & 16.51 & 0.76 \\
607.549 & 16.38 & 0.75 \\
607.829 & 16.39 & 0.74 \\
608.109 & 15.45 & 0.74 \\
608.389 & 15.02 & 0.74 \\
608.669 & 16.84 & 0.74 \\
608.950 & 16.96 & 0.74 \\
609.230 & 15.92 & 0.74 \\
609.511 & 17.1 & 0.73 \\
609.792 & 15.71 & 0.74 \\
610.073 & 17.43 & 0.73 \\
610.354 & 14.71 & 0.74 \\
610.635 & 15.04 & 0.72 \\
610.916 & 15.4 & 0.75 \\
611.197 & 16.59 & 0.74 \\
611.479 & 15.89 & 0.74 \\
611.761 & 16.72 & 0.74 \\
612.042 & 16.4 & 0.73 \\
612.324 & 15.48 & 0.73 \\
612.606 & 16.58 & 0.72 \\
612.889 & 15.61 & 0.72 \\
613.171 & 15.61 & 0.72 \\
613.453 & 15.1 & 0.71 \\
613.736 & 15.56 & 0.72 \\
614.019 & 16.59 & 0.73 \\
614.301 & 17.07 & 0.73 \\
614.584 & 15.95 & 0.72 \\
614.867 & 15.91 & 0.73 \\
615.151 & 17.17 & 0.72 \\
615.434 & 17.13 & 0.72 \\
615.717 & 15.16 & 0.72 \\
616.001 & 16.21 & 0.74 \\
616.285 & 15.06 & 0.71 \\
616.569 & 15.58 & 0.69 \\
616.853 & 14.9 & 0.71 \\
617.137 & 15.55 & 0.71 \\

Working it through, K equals -0.03 nm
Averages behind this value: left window 16.3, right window 16.1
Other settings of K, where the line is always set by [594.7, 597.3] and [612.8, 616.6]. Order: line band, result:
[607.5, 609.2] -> 0.01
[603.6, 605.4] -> -0.05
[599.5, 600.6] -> -0.03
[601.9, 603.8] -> 0.03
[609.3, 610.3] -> -0.02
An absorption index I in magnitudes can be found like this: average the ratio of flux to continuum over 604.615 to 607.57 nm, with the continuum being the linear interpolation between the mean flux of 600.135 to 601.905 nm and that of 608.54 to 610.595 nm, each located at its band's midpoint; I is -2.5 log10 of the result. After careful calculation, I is -0.04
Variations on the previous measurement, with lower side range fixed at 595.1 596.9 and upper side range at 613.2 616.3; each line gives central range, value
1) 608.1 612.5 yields 0.01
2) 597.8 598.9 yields 0.05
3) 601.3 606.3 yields 0.00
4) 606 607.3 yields -0.04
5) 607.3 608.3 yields 0.02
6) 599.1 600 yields 0.00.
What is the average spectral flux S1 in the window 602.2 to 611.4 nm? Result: 16.4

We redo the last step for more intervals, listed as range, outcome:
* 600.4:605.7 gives 16.4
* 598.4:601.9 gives 16.3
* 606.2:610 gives 16.4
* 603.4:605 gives 16.8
